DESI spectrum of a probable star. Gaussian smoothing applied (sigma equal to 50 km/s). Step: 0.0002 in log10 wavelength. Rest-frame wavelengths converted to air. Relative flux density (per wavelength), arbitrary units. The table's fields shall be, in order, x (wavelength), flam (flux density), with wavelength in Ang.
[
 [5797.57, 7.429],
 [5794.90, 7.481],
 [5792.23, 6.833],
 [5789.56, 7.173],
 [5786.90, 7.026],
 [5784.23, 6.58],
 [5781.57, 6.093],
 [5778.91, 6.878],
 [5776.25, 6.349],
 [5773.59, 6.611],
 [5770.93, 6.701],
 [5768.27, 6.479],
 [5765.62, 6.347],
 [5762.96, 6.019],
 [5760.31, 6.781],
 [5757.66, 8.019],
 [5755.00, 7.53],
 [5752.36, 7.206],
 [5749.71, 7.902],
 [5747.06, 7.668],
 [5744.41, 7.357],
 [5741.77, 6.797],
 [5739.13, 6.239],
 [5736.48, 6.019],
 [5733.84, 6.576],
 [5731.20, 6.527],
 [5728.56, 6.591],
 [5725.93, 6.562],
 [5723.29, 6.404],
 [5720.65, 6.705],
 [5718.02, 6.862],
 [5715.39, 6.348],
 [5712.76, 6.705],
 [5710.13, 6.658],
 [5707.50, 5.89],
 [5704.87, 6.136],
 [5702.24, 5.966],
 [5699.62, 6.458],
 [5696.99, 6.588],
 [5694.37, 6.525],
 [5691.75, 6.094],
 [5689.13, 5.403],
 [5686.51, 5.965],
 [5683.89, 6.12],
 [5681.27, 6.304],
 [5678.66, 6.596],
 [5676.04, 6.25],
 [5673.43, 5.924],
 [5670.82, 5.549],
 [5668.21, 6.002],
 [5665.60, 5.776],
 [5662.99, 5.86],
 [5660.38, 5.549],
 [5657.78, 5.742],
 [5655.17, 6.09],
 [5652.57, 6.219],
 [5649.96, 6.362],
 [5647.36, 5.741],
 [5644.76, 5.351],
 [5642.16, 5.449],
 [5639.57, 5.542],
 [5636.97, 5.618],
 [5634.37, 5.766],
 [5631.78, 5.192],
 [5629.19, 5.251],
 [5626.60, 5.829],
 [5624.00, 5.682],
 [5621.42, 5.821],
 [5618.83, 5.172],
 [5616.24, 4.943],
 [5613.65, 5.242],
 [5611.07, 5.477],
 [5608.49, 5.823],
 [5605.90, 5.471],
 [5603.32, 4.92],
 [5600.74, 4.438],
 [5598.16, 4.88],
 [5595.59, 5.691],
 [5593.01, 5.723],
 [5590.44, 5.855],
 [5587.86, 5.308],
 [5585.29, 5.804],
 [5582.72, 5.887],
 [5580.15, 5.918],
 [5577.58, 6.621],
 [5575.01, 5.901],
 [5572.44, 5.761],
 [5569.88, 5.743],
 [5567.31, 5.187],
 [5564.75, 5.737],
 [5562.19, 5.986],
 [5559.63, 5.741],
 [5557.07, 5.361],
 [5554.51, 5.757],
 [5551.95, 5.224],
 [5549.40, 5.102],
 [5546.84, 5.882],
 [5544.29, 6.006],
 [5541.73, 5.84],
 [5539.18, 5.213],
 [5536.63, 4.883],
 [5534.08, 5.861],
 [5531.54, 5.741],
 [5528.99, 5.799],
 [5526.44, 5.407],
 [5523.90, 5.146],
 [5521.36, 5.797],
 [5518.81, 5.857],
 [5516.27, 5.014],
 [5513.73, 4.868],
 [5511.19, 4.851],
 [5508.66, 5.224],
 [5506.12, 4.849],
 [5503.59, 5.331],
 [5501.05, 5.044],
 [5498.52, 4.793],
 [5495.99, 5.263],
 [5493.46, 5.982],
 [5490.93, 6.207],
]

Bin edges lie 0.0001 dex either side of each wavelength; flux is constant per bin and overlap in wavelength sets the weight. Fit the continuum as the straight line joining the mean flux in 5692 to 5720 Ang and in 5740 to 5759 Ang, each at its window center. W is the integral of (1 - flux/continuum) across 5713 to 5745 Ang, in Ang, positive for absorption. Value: 1.8 Ang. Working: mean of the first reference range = 6.41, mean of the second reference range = 7.47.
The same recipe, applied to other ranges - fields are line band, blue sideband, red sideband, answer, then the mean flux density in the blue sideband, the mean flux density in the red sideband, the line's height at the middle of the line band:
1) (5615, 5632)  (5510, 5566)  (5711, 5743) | 1.5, 5.5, 6.53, 5.97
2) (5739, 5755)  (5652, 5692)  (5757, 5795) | -1.9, 5.96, 6.71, 6.5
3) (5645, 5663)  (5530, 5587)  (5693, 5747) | 0.8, 5.69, 6.52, 6.18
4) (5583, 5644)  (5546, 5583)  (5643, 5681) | 4.1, 5.71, 5.93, 5.82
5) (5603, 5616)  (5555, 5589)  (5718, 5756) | 1.4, 5.77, 6.86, 6.02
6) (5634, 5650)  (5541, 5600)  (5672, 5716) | 1.0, 5.68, 6.23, 6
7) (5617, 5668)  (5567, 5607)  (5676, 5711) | 1.9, 5.58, 6.2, 5.9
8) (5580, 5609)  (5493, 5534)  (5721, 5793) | 1.8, 5.31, 6.79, 5.8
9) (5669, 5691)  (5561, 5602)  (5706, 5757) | 1.3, 5.65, 6.78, 6.39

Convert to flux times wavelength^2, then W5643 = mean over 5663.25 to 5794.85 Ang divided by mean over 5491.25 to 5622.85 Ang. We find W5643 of 1.3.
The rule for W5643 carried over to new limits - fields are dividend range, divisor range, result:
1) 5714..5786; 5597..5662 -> 1.28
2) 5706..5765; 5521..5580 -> 1.28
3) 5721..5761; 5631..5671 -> 1.25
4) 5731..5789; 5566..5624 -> 1.31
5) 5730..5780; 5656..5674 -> 1.22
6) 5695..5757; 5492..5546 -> 1.34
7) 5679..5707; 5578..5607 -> 1.17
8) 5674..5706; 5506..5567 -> 1.20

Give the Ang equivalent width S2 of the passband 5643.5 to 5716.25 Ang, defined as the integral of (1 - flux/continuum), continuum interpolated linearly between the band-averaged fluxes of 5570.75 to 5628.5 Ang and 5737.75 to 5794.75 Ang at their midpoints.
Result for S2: 1.4 Ang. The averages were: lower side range 5.55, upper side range 6.9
